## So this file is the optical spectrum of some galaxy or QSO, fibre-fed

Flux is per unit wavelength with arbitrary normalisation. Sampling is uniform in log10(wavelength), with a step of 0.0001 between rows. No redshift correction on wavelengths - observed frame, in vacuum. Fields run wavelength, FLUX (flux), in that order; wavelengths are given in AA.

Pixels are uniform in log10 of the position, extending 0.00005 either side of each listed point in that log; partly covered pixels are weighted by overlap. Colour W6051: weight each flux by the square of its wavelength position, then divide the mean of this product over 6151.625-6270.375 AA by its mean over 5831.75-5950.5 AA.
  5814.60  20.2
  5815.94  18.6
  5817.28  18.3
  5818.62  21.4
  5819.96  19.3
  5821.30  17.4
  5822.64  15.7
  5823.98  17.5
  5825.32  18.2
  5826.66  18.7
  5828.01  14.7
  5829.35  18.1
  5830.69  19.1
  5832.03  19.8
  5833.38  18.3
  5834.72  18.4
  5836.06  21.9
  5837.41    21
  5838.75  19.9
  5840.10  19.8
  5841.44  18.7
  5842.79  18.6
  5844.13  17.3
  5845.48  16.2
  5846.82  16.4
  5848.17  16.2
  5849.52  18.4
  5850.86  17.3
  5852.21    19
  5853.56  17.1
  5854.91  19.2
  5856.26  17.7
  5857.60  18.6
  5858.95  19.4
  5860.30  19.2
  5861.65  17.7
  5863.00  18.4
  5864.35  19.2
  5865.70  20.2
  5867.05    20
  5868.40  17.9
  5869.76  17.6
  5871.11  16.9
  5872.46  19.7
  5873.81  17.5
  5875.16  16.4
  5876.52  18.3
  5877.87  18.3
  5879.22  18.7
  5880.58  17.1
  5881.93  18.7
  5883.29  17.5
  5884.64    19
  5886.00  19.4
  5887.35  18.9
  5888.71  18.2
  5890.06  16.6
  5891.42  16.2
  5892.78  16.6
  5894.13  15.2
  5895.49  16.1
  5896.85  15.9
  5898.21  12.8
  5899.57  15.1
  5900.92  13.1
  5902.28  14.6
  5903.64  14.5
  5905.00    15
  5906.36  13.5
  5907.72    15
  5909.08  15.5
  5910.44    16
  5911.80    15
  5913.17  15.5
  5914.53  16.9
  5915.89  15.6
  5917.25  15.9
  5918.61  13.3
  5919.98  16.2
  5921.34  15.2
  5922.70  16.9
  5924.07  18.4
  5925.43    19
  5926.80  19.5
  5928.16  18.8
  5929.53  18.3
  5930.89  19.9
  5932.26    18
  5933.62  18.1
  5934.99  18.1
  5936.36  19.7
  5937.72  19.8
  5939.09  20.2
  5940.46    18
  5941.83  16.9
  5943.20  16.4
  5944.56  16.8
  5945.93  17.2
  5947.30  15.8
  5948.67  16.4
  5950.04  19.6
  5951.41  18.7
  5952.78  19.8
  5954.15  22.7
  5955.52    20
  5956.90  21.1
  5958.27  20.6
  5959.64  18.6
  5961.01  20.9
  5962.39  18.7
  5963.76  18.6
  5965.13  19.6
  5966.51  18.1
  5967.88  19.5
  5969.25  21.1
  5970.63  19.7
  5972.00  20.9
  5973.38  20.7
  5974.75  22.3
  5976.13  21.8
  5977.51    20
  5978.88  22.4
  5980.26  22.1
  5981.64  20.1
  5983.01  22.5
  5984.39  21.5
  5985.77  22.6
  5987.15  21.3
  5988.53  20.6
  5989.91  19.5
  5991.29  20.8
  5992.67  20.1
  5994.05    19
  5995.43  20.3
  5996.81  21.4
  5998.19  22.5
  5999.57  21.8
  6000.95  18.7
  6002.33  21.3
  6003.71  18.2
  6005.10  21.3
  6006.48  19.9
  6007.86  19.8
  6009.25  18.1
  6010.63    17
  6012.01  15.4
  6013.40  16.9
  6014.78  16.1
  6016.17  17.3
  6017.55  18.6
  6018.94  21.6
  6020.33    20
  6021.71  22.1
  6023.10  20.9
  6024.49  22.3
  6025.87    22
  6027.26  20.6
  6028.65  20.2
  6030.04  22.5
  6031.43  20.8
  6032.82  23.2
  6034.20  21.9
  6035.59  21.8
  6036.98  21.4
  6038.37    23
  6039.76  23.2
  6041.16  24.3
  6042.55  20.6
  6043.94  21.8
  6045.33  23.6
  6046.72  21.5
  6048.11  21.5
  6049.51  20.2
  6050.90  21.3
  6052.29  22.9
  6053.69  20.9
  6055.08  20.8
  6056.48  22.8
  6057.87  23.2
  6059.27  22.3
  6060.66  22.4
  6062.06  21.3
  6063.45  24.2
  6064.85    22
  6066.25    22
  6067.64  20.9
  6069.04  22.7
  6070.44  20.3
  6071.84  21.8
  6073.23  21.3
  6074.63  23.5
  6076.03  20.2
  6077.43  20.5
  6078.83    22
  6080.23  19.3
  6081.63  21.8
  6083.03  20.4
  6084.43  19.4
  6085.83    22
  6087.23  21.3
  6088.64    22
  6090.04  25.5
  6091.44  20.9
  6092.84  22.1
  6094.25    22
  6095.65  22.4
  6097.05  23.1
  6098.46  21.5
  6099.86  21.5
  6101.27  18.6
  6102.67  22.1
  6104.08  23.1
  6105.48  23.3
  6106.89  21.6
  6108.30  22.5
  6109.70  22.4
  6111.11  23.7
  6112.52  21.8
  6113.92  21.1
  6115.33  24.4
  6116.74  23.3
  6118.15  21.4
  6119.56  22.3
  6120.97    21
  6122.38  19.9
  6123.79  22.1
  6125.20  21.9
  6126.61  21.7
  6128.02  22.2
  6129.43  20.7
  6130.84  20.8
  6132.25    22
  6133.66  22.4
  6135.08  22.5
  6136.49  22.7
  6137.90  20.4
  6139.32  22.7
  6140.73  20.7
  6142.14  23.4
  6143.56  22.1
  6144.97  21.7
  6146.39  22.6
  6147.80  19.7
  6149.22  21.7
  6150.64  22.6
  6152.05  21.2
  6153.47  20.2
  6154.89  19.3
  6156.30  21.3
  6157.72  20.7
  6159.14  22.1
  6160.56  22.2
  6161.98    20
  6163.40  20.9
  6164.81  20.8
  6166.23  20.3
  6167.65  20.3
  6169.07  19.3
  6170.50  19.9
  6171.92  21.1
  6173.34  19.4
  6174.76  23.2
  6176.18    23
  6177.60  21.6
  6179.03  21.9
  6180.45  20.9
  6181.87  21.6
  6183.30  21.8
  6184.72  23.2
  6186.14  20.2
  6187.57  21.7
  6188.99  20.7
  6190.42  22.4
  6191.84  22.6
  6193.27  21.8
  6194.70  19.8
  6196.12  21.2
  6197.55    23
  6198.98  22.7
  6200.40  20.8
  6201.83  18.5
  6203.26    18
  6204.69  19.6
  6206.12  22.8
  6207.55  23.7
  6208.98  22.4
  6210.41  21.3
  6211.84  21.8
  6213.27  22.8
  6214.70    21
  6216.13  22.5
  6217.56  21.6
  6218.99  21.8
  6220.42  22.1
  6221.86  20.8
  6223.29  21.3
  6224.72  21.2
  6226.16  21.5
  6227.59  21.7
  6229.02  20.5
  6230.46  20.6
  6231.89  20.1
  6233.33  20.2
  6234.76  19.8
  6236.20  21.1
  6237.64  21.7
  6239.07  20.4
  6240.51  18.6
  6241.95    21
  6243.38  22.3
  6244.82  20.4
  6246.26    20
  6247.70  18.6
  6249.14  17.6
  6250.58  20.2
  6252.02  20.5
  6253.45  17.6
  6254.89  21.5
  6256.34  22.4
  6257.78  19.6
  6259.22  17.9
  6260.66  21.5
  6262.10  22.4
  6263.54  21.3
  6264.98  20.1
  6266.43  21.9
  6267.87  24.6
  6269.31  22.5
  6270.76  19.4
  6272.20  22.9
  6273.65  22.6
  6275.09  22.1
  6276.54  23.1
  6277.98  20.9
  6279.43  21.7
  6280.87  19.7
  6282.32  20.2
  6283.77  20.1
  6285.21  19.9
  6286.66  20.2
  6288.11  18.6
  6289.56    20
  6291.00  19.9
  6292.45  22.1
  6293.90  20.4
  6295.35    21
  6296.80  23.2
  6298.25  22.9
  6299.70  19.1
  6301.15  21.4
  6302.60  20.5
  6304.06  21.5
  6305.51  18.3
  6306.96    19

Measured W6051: 1.34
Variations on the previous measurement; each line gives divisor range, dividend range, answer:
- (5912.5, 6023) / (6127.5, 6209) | 1.19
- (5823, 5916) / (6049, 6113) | 1.34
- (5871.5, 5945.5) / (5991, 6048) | 1.26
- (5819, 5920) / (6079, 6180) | 1.36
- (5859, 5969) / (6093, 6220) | 1.33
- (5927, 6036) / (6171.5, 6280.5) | 1.16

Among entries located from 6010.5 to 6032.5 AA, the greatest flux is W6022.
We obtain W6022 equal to 22.5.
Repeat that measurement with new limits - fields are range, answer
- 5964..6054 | 24.3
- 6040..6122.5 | 25.5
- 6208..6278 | 24.6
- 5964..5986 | 22.6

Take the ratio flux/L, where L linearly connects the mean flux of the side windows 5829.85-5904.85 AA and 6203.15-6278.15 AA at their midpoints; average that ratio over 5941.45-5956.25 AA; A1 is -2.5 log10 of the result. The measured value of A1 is 0.02 mag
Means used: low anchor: 17.8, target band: 18.2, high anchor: 21.1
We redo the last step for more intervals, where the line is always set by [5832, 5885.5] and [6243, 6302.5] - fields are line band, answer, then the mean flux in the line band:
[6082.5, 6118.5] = -0.12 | 22.1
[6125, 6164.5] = -0.07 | 21.5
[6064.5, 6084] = -0.09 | 21.3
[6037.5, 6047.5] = -0.16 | 22.5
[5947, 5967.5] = -0.02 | 19.3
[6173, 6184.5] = -0.08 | 21.8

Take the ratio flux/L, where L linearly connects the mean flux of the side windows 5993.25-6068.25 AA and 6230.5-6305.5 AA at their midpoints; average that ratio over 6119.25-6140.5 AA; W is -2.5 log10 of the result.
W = -0.04 mag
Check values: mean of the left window 21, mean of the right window 20.7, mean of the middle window 21.7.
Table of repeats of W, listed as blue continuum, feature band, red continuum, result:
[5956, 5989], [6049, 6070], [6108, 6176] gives -0.05 mag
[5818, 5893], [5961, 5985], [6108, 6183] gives -0.05 mag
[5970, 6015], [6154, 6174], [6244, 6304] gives 0.00 mag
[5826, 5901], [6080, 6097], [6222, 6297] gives -0.11 mag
